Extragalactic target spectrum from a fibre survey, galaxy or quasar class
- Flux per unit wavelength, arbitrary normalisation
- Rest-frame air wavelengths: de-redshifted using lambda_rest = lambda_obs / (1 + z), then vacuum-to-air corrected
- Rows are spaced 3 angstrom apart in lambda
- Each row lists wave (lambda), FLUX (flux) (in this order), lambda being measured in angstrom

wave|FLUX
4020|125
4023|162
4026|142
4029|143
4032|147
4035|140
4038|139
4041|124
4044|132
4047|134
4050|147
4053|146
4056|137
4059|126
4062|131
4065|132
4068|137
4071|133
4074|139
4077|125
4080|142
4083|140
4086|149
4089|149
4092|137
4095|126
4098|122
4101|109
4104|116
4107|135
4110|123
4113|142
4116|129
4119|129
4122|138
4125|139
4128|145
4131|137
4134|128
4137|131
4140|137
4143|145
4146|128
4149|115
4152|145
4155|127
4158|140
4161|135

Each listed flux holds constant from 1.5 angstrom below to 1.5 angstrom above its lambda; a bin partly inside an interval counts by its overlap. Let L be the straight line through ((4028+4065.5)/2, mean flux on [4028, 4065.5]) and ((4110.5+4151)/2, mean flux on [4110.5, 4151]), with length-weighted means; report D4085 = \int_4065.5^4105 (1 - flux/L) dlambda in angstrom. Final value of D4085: 0.79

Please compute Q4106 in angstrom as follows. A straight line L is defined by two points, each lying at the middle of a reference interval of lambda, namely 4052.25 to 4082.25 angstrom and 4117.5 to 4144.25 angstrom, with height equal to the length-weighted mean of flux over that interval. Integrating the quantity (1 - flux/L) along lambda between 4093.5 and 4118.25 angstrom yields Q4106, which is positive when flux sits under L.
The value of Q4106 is 1.90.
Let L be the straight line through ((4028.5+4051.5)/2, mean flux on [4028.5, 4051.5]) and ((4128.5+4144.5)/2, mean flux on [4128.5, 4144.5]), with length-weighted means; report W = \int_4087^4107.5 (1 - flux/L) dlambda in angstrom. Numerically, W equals 1.36 angstrom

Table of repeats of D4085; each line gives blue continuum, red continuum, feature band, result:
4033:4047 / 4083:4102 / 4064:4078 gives 0.0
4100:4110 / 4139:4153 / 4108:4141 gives -1.9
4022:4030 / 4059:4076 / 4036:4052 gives 0.7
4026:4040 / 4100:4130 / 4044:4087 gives 0.2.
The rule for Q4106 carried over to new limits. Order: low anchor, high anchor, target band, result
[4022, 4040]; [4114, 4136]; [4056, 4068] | 0.8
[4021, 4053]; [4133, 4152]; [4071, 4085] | 0.1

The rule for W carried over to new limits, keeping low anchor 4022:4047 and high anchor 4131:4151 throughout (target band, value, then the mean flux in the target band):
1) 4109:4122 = 0.2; 132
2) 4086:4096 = -0.3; 140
